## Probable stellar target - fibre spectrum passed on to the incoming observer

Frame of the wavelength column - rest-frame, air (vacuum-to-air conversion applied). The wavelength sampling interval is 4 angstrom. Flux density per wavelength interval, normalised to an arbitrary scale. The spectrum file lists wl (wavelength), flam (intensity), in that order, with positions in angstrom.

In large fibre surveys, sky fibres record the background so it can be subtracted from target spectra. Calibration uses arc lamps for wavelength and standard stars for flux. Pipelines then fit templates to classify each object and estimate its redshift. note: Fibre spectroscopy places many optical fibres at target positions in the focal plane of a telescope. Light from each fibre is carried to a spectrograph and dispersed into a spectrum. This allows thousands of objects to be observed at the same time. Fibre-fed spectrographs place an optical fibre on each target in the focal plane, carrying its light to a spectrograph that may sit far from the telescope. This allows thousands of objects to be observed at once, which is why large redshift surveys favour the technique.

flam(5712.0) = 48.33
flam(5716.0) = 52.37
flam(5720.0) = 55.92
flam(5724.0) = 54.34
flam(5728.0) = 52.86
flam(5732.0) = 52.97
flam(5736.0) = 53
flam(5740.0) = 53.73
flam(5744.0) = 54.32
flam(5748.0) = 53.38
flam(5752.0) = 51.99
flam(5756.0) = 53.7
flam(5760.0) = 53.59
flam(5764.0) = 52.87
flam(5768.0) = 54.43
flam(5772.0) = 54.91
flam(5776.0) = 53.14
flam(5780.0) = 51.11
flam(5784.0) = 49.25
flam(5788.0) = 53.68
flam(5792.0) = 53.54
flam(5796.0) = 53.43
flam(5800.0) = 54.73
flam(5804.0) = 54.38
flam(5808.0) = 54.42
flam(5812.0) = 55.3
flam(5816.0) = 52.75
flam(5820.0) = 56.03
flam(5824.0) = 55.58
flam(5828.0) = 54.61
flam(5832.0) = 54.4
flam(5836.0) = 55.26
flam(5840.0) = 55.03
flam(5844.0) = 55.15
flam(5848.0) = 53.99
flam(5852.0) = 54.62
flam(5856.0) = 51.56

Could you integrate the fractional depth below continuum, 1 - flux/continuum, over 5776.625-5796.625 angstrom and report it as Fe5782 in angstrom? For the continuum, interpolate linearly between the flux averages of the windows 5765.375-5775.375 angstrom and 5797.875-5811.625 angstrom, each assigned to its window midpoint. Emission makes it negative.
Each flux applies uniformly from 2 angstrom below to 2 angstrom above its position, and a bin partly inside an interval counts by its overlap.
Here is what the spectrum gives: 0.8 angstrom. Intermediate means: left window 54.3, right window 54.6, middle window 52.2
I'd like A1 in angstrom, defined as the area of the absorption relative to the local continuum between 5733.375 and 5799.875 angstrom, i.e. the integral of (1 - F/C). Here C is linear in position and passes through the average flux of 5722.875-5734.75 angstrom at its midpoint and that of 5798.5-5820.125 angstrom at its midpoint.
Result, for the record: 0.83 angstrom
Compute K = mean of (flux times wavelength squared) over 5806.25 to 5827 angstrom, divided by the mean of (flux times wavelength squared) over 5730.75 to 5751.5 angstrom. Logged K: 1.05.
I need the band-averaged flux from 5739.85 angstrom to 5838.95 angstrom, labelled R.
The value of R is 53.8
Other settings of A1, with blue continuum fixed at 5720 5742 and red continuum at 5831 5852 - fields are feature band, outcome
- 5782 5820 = 0.5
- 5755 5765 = 0.1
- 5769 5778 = 0.0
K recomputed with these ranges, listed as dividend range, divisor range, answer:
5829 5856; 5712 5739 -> 1.07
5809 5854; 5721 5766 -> 1.06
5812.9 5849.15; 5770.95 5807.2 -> 1.05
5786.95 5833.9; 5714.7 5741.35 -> 1.04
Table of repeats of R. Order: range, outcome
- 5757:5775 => 53.9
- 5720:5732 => 53.9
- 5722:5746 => 53.5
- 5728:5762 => 53.3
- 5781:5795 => 52.2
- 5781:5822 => 53.7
